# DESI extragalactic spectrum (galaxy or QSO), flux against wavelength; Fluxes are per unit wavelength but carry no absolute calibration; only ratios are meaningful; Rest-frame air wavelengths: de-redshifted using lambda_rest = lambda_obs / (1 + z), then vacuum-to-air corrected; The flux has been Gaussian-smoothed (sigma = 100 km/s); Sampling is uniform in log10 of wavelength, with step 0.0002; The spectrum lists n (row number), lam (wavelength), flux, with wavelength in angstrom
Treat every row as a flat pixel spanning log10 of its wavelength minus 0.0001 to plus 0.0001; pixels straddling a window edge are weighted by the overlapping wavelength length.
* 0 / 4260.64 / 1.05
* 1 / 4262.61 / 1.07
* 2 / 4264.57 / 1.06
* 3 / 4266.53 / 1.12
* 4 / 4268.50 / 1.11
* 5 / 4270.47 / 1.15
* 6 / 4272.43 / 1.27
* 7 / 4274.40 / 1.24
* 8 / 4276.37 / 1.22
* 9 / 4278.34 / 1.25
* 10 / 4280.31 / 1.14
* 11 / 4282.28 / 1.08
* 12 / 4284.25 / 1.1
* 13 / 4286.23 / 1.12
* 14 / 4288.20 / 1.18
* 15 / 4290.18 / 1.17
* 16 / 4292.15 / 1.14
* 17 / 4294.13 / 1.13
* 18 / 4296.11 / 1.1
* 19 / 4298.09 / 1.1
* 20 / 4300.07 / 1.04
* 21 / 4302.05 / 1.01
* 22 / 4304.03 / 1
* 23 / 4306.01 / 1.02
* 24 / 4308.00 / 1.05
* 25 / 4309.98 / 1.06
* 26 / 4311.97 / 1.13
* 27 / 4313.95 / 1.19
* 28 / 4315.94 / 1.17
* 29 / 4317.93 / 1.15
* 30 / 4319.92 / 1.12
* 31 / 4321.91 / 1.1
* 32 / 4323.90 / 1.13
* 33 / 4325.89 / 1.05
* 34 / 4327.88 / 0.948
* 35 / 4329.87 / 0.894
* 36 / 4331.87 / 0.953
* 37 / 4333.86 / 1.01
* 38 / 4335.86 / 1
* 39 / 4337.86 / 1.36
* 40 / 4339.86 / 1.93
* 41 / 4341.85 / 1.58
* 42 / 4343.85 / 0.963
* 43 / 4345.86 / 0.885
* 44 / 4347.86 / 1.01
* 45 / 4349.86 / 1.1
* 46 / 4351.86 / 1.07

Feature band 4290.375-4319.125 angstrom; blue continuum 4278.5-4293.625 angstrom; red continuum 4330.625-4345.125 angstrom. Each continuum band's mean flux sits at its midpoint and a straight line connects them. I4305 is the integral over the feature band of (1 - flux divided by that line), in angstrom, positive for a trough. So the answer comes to 2.0 angstrom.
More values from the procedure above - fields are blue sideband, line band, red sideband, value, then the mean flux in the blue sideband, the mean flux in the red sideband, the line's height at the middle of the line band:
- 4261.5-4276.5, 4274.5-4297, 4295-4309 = -1.1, 1.15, 1.05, 1.1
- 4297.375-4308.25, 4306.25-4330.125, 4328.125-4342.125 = 0.7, 1.03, 1.21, 1.12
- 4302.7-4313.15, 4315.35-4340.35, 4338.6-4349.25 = 1.1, 1.05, 1.27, 1.17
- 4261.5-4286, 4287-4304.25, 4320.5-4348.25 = 0.6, 1.15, 1.13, 1.14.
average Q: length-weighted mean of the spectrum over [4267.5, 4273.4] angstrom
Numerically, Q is 1.18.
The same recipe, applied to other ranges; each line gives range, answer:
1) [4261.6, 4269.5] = 1.09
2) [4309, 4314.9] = 1.13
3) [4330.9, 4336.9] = 0.99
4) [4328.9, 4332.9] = 0.924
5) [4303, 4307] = 1.01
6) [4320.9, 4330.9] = 1.02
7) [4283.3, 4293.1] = 1.14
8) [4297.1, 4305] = 1.04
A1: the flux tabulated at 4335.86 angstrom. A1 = 1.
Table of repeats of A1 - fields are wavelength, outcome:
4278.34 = 1.25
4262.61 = 1.07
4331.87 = 0.953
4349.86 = 1.1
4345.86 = 0.885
